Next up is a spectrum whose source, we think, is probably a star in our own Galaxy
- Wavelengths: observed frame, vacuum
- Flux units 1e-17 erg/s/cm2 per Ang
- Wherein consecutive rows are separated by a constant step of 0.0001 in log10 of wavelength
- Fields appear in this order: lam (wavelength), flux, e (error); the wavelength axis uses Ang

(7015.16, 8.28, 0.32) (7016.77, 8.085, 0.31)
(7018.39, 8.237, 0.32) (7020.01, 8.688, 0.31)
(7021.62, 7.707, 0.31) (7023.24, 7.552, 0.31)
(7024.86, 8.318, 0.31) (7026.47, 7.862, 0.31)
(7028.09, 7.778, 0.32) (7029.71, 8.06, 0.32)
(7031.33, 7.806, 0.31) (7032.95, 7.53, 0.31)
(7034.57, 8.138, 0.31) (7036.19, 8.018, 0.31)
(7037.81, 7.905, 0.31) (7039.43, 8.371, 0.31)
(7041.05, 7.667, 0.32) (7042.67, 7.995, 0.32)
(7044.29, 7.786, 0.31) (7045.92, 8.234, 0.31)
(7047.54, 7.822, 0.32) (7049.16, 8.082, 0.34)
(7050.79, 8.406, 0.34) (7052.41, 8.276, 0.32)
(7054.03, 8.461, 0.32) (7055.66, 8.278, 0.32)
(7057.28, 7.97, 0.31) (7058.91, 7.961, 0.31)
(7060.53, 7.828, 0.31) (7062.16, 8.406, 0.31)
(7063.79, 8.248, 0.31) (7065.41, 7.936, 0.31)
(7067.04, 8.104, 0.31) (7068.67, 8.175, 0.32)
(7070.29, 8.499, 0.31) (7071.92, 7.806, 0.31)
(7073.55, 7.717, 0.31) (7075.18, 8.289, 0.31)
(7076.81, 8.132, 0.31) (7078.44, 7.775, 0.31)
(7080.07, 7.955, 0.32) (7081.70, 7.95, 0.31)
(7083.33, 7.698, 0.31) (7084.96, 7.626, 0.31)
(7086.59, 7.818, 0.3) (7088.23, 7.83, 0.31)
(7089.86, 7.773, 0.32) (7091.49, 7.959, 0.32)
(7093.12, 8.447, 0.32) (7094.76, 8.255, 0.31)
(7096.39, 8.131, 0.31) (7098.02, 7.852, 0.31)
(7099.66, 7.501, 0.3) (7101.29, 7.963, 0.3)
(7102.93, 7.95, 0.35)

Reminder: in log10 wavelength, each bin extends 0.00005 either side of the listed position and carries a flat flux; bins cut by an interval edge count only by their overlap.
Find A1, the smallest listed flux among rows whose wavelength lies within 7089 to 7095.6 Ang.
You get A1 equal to 7.773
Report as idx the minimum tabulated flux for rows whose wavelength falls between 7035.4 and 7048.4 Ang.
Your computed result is 7.667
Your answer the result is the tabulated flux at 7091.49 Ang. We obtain 7.959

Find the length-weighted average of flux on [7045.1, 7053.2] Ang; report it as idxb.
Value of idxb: 8.16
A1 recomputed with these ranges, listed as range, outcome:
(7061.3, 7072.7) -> 7.806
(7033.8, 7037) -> 8.018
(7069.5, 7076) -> 7.717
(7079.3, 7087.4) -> 7.626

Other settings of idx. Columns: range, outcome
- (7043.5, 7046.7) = 7.786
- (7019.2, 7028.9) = 7.552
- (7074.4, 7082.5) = 7.775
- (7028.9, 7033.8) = 7.53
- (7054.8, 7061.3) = 7.828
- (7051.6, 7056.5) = 8.276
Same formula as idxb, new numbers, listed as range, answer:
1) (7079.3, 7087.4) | 7.81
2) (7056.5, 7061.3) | 7.92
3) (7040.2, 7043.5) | 7.85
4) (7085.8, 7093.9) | 7.96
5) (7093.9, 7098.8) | 8.09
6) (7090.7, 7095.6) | 8.22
